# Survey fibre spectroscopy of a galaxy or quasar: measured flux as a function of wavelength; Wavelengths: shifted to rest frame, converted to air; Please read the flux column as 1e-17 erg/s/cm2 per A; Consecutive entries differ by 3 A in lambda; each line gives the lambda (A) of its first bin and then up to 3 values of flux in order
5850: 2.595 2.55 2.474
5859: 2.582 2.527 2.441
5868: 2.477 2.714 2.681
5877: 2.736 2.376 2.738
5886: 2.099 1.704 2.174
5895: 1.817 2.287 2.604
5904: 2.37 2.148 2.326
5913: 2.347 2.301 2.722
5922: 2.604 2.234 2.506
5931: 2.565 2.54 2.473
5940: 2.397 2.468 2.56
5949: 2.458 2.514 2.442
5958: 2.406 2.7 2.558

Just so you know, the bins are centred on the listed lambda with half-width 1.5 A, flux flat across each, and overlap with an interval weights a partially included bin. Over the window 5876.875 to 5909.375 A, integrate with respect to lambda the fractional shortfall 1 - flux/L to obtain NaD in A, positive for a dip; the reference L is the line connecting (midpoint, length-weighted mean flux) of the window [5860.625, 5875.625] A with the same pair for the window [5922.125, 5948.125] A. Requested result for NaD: 3.5 A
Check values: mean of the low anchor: 2.57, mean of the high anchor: 2.47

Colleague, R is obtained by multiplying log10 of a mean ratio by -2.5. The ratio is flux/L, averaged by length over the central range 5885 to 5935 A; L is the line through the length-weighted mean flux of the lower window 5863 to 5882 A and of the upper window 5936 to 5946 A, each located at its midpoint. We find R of 0.09 mag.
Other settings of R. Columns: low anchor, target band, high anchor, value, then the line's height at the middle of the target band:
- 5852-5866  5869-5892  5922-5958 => 0.04 mag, 2.5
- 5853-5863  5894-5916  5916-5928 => 0.10 mag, 2.5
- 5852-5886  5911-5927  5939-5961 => 0.03 mag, 2.51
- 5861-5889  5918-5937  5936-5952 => -0.02 mag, 2.48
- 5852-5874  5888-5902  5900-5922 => 0.16 mag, 2.46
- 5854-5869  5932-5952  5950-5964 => 0.01 mag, 2.52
